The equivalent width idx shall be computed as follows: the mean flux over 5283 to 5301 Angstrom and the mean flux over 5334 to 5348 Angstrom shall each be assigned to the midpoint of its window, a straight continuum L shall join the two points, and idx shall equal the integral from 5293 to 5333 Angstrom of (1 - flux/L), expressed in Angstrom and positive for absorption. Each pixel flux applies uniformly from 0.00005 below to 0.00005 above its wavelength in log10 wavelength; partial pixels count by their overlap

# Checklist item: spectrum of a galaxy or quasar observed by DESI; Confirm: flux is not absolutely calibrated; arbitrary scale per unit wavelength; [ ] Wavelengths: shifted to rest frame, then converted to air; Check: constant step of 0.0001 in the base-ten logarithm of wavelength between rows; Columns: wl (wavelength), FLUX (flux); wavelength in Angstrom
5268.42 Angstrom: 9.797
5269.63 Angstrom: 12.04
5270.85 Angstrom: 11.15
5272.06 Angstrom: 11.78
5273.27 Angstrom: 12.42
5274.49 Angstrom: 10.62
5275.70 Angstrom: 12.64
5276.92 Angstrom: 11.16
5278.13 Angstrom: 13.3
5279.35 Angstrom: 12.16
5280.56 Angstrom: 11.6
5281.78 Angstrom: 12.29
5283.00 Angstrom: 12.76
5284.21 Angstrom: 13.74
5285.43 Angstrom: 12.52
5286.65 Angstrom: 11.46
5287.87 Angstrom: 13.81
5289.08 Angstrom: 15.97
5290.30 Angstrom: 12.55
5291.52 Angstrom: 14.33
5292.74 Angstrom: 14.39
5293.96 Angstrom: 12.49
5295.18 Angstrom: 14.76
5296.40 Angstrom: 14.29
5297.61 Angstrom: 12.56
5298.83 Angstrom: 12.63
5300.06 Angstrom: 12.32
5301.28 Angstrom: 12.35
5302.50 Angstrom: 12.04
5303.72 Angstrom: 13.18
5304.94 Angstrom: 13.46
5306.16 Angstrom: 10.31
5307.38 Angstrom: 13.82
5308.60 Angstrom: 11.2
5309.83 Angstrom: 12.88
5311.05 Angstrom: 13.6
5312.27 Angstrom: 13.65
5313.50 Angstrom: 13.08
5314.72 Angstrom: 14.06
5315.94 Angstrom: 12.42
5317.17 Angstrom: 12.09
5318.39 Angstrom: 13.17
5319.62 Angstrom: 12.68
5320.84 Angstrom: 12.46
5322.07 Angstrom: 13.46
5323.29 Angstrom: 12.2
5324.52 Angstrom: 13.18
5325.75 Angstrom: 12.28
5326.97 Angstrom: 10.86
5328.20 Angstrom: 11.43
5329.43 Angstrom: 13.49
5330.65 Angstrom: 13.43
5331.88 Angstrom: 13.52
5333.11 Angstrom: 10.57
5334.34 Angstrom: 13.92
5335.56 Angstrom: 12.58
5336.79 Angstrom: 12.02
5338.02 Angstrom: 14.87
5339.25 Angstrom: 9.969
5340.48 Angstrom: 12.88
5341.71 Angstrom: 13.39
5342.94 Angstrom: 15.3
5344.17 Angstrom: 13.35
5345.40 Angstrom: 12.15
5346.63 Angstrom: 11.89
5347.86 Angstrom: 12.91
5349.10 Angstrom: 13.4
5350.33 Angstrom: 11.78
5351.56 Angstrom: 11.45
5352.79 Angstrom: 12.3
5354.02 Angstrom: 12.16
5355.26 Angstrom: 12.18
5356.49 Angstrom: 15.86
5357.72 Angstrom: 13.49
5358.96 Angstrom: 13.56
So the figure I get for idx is 1.2 Angstrom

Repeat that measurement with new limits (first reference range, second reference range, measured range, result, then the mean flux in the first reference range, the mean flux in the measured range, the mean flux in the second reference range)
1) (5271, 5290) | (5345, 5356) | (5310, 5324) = -0.7 Angstrom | 12.5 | 13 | 12.3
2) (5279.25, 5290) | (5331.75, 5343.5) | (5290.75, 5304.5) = -0.3 Angstrom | 13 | 13.2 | 12.9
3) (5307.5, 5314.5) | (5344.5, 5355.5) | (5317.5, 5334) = 0.3 Angstrom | 13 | 12.5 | 12.3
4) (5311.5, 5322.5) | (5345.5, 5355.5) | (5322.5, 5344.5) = -0.2 Angstrom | 13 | 12.7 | 12.3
